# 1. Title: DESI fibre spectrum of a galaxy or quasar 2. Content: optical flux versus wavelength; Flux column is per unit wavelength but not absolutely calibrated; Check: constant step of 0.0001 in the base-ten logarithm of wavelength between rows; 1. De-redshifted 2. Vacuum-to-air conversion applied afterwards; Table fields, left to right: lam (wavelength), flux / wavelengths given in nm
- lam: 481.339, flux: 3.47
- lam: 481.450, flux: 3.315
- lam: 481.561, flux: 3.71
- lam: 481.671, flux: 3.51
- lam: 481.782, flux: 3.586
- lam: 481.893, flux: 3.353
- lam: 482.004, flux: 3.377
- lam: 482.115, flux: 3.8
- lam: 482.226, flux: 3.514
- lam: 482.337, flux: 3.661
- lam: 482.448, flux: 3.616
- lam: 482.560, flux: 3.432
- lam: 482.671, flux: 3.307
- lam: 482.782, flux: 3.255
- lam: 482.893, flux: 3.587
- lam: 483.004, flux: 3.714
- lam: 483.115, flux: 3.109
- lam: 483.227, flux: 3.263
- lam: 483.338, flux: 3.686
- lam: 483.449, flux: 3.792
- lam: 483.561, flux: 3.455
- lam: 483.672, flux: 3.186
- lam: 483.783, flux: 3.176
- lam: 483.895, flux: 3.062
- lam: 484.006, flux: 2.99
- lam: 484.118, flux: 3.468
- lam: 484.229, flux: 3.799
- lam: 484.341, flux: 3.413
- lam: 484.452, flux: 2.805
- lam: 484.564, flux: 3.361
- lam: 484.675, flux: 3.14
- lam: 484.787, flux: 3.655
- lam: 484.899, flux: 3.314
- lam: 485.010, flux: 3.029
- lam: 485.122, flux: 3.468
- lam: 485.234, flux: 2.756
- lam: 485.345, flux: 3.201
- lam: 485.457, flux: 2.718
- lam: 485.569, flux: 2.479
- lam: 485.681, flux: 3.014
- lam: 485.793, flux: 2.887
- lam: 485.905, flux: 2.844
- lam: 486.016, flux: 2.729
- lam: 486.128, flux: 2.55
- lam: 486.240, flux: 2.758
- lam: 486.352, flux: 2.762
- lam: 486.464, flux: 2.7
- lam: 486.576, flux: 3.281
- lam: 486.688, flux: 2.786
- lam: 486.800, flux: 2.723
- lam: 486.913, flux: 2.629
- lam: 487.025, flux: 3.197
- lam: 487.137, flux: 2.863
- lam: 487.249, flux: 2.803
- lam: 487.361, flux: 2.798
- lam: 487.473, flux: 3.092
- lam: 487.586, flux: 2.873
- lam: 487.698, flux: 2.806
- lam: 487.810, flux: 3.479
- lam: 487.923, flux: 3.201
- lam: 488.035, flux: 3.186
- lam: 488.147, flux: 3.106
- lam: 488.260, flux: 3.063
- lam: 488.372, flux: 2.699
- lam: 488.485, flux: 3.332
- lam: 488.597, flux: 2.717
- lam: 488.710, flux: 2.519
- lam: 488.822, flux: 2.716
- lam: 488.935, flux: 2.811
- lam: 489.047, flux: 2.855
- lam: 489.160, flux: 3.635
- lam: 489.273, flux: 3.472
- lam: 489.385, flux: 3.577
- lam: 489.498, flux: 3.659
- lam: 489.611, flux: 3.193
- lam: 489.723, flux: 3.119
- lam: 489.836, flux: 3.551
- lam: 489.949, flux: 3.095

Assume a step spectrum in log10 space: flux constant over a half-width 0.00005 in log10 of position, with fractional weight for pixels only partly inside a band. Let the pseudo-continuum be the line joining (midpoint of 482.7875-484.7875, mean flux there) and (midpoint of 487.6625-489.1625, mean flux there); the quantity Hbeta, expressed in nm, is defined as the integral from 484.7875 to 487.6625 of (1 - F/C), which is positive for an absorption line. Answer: 0.24 nm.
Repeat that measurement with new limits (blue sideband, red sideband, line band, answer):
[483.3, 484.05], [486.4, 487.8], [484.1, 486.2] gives 0.050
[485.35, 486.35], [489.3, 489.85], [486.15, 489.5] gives 0.133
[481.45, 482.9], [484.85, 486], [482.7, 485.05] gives -0.093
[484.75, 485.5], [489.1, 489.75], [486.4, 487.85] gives 0.167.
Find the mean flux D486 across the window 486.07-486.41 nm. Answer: 2.69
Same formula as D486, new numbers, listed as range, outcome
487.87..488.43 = 3.05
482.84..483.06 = 3.66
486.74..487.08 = 2.84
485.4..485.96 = 2.78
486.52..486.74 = 3.04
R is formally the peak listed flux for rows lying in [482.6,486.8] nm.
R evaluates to 3.799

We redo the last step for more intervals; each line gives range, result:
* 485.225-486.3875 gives 3.201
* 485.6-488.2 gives 3.479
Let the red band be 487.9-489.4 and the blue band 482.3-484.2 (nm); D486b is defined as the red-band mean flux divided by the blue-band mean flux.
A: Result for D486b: 0.90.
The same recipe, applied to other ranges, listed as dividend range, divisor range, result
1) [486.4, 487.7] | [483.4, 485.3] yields 0.88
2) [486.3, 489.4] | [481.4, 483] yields 0.85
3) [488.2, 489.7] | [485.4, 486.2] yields 1.13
